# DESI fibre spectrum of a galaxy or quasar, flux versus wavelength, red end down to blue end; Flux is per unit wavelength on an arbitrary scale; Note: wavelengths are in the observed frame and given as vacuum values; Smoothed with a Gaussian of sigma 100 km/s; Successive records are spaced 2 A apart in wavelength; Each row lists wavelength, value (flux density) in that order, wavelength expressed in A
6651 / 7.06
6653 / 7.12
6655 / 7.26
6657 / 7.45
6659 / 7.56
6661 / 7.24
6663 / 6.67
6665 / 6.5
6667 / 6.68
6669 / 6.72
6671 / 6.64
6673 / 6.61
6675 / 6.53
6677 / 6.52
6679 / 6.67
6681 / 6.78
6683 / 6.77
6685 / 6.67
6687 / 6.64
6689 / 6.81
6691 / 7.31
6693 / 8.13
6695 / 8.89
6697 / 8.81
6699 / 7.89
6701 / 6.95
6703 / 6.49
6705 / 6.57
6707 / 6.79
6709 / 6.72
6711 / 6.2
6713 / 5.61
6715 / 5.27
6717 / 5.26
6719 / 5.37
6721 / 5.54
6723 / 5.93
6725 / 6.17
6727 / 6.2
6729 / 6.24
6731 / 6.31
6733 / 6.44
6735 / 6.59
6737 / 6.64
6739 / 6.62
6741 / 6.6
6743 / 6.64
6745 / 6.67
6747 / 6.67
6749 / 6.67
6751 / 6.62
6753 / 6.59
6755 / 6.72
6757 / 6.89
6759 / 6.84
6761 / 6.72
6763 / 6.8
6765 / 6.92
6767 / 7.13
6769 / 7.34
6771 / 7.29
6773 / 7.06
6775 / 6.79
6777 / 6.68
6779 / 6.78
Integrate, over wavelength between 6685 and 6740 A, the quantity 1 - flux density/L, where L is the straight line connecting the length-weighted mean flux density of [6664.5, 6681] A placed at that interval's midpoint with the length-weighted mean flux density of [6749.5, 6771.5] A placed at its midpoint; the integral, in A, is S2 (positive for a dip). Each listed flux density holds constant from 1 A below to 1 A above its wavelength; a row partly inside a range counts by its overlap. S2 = 1.0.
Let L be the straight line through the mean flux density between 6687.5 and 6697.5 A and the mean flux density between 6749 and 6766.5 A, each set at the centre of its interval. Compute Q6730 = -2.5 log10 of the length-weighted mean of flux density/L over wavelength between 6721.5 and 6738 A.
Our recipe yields 0.153 mag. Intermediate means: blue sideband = 7.88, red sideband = 6.77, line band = 6.29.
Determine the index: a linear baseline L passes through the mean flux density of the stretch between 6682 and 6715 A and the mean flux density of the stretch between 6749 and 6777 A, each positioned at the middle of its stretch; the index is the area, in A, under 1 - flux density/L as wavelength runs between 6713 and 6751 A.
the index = 4.1 A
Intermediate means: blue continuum 7.02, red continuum 6.88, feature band 6.21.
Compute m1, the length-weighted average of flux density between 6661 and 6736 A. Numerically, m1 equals 6.63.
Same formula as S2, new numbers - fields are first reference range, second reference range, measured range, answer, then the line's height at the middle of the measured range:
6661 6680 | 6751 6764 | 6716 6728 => 1.7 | 6.71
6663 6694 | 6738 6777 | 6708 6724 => 2.5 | 6.8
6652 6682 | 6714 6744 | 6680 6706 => -2.9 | 6.55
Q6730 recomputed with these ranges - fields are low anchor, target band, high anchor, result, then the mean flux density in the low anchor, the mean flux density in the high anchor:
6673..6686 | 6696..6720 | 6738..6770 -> 0.03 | 6.65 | 6.78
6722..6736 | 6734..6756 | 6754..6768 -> -0.01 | 6.27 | 6.86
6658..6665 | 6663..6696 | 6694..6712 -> 0.04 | 7.06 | 7.26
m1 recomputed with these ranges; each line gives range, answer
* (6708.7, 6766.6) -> 6.36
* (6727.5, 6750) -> 6.55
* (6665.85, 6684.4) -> 6.66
